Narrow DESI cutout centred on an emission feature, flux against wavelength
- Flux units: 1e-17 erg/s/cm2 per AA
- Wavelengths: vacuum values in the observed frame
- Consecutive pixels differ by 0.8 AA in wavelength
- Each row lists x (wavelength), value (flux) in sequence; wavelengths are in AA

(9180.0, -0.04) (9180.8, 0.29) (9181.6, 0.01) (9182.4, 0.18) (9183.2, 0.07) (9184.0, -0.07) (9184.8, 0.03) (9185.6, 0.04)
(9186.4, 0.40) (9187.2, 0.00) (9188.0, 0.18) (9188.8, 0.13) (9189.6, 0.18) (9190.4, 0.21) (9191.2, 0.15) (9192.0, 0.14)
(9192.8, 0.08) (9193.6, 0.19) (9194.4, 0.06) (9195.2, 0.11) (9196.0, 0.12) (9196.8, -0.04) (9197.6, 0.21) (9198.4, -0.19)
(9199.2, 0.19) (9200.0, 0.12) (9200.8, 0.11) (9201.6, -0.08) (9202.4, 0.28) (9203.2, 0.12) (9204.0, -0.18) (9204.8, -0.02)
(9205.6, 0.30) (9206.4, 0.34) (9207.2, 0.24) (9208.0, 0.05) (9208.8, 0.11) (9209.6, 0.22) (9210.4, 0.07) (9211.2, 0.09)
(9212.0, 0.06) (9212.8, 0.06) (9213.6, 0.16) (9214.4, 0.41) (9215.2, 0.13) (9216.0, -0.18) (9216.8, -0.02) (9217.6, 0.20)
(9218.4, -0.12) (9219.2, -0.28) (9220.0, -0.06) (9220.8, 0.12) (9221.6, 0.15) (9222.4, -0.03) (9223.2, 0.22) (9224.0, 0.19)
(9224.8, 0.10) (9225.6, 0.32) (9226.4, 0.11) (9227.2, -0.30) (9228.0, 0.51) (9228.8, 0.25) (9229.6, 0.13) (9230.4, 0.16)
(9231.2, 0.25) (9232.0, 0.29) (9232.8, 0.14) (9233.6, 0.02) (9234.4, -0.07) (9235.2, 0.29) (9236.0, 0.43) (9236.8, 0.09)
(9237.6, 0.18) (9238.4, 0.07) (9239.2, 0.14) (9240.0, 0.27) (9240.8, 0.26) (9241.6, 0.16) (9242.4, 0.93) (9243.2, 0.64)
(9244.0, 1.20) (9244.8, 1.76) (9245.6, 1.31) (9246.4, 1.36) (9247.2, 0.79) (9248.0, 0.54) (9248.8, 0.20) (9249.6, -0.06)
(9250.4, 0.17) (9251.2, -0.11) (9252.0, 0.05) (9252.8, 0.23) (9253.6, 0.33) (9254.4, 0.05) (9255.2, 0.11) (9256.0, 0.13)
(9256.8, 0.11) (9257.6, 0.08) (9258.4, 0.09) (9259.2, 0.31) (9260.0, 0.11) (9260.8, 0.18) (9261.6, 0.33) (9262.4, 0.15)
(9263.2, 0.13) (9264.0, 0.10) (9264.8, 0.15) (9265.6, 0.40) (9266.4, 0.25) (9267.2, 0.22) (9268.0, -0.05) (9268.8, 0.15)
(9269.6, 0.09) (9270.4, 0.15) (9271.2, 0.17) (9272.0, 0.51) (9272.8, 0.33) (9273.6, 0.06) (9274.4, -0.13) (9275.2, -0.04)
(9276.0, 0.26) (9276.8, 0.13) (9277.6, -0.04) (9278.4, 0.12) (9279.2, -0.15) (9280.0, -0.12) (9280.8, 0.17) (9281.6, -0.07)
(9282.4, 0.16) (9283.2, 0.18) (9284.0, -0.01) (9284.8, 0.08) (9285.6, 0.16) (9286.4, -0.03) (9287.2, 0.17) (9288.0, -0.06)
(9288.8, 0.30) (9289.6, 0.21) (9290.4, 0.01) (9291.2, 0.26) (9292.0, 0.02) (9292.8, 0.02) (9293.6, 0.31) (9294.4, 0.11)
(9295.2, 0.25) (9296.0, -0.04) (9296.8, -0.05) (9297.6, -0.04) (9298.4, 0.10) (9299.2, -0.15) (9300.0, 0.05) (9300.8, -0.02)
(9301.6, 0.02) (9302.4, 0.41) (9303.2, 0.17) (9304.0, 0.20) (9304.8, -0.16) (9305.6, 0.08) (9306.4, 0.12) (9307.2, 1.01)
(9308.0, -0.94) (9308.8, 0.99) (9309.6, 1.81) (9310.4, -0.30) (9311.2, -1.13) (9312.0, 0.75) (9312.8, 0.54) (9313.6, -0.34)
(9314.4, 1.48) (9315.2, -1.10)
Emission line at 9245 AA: [O III]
